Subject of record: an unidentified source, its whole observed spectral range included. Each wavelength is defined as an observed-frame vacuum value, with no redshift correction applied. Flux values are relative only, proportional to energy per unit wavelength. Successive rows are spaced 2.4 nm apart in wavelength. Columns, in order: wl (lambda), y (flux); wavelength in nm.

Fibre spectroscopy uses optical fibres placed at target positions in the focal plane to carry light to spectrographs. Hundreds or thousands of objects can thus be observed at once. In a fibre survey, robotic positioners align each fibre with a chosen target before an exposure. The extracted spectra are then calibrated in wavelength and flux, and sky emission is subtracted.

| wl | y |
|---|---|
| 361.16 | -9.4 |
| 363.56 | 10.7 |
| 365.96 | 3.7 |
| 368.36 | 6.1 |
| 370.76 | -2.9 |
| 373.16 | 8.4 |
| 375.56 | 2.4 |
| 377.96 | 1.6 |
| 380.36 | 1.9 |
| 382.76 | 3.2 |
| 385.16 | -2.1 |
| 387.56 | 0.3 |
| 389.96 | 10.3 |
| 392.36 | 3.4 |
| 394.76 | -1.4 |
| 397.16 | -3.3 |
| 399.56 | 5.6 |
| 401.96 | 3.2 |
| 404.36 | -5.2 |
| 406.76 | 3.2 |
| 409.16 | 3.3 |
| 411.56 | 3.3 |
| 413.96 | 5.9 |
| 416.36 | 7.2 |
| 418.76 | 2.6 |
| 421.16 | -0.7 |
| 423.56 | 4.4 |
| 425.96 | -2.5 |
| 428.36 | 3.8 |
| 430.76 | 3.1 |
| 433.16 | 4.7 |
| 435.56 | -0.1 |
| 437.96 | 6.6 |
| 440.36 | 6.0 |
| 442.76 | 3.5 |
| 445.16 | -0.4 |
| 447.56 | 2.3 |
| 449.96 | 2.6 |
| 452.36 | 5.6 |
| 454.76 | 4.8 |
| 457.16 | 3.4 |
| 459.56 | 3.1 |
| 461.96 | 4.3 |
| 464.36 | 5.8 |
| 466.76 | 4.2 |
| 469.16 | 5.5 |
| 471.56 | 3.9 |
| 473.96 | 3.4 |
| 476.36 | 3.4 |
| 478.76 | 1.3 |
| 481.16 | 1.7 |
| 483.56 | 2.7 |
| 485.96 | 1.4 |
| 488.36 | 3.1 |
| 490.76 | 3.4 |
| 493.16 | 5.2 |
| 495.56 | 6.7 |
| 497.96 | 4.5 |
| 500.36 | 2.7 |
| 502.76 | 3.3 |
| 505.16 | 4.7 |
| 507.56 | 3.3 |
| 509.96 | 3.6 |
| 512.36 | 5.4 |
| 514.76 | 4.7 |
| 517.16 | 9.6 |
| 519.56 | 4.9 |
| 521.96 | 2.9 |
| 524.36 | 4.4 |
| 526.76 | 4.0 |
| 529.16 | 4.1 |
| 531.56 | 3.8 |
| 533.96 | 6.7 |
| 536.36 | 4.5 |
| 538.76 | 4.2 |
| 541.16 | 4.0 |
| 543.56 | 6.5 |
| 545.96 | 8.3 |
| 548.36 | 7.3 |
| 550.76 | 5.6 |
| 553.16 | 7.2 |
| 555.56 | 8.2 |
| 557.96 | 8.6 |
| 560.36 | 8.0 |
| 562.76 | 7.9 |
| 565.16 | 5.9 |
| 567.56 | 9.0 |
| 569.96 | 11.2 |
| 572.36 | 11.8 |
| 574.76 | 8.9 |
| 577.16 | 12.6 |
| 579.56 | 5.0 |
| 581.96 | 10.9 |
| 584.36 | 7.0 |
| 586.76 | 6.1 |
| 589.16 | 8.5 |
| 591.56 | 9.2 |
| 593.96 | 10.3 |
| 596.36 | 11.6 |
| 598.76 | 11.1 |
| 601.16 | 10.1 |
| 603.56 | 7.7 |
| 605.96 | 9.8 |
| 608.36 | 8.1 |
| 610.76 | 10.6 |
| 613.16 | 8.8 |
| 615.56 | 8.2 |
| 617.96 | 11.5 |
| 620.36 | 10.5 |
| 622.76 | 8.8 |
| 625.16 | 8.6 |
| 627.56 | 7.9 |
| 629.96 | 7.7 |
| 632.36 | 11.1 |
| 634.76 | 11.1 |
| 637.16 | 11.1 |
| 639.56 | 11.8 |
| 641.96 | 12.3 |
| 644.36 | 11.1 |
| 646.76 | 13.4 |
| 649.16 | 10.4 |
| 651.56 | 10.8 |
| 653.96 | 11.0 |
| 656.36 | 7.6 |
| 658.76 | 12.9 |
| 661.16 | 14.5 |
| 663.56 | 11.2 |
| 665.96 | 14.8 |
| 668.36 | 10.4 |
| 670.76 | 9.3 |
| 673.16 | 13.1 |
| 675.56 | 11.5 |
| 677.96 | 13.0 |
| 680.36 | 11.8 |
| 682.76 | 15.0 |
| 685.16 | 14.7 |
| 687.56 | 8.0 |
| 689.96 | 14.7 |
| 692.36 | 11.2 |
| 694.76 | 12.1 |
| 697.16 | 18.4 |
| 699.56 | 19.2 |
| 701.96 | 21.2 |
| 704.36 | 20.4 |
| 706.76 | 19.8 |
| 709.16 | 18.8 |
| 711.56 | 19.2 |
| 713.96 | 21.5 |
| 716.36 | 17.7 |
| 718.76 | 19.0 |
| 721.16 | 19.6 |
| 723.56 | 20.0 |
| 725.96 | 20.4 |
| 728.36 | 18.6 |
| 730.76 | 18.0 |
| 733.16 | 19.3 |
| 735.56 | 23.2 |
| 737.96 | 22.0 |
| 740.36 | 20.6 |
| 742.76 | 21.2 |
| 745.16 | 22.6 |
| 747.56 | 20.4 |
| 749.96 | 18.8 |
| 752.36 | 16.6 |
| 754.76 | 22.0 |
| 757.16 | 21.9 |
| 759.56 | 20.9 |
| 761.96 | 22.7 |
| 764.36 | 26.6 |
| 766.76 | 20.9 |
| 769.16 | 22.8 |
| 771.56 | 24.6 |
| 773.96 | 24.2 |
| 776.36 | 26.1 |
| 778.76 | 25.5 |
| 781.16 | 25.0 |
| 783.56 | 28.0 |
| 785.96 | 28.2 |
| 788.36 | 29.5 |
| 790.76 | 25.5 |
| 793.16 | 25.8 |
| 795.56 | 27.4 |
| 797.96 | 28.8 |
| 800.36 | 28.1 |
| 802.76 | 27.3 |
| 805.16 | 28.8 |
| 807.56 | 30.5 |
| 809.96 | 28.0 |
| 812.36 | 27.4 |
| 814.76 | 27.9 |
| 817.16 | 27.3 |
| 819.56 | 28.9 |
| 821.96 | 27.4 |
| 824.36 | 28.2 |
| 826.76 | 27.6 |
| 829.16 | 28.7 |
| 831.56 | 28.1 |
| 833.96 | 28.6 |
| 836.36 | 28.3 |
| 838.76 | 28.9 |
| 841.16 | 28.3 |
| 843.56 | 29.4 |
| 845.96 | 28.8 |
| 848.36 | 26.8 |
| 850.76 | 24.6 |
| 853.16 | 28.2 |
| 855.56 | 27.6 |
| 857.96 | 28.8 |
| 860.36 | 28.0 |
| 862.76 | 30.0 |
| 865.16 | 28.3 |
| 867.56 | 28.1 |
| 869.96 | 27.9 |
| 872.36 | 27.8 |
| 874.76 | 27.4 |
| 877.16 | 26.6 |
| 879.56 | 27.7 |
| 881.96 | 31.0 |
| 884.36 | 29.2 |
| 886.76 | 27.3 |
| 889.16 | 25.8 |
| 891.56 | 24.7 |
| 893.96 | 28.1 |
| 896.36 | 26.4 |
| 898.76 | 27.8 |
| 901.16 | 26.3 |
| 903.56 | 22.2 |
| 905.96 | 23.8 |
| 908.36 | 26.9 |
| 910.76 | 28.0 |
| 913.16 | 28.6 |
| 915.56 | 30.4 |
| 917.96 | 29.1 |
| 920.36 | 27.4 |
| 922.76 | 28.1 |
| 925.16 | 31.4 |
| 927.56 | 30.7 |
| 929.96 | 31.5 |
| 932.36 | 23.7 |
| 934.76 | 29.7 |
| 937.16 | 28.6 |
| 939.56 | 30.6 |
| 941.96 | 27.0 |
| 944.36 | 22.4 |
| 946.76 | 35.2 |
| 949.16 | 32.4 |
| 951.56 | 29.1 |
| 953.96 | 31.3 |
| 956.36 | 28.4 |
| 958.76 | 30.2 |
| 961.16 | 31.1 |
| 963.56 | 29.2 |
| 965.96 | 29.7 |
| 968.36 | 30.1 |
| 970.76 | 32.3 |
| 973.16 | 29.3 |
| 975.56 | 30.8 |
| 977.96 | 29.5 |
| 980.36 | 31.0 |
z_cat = 0.75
